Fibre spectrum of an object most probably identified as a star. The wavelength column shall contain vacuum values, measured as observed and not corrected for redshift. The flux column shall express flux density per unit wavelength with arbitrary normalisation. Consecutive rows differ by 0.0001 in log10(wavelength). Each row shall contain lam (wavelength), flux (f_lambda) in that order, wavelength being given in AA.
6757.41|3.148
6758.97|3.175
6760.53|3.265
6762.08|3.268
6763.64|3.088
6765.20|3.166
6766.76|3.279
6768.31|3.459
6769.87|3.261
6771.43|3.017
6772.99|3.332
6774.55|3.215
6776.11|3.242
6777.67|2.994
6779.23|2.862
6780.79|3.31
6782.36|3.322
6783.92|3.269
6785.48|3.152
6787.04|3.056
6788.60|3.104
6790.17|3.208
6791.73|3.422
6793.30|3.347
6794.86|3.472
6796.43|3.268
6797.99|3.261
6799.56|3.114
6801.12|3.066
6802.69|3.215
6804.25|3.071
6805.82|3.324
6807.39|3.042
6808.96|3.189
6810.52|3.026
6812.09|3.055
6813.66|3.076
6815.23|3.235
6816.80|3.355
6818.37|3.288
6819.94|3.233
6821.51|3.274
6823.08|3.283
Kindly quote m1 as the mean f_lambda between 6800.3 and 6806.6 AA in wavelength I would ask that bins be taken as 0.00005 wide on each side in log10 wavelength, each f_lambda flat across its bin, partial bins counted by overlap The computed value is 3.17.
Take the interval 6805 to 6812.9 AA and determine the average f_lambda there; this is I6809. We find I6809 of 3.13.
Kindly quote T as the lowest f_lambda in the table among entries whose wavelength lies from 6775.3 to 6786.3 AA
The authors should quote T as 2.862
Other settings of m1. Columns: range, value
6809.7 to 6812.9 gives 3.05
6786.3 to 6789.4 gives 3.08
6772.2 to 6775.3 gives 3.27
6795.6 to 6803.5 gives 3.19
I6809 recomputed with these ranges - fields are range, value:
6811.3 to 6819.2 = 3.2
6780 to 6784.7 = 3.3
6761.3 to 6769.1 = 3.25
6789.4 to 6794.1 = 3.33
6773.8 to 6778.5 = 3.15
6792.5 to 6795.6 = 3.41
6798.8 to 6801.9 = 3.1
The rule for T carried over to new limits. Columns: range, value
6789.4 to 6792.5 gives 3.208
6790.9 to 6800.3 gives 3.114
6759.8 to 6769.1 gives 3.088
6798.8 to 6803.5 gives 3.066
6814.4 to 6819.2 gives 3.235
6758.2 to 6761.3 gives 3.175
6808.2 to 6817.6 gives 3.026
